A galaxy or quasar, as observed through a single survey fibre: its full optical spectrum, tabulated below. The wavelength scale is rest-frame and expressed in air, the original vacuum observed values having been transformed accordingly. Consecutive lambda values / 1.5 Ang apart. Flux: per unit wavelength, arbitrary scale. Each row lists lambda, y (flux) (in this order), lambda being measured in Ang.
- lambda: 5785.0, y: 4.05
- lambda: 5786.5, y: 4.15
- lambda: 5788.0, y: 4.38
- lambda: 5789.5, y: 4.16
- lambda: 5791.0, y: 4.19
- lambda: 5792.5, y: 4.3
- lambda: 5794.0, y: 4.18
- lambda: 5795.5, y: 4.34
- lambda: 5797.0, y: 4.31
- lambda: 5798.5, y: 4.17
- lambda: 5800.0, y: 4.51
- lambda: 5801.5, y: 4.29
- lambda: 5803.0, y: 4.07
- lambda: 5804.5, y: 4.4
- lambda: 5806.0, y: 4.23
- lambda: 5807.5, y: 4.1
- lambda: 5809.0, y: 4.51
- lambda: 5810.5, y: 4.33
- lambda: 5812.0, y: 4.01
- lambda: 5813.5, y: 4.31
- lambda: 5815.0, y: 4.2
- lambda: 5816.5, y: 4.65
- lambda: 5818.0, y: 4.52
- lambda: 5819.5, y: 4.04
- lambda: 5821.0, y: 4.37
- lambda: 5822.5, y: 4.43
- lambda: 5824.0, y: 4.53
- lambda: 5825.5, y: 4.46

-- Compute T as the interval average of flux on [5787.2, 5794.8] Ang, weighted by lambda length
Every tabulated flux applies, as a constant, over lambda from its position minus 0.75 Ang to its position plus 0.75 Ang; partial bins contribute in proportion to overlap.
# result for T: 4.24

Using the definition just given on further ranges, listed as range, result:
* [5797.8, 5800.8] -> 4.34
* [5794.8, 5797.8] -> 4.32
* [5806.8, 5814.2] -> 4.25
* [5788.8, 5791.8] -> 4.18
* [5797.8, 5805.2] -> 4.29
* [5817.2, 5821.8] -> 4.32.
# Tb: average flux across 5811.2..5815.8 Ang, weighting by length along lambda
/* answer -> 4.18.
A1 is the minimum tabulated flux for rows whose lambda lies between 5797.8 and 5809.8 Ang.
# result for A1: 4.07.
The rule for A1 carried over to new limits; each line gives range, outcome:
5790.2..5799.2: 4.17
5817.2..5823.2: 4.04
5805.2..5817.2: 4.01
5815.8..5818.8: 4.52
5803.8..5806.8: 4.23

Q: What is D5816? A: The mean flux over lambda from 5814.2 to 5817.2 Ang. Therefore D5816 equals 4.42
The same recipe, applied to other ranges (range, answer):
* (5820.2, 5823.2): 4.39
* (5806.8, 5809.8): 4.31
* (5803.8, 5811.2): 4.31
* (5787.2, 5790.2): 4.27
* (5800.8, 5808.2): 4.22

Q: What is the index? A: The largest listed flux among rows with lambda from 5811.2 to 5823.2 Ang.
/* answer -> 4.65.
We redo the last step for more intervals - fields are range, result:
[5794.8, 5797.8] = 4.34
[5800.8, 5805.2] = 4.4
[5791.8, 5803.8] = 4.51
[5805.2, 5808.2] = 4.23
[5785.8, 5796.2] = 4.38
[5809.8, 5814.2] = 4.33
